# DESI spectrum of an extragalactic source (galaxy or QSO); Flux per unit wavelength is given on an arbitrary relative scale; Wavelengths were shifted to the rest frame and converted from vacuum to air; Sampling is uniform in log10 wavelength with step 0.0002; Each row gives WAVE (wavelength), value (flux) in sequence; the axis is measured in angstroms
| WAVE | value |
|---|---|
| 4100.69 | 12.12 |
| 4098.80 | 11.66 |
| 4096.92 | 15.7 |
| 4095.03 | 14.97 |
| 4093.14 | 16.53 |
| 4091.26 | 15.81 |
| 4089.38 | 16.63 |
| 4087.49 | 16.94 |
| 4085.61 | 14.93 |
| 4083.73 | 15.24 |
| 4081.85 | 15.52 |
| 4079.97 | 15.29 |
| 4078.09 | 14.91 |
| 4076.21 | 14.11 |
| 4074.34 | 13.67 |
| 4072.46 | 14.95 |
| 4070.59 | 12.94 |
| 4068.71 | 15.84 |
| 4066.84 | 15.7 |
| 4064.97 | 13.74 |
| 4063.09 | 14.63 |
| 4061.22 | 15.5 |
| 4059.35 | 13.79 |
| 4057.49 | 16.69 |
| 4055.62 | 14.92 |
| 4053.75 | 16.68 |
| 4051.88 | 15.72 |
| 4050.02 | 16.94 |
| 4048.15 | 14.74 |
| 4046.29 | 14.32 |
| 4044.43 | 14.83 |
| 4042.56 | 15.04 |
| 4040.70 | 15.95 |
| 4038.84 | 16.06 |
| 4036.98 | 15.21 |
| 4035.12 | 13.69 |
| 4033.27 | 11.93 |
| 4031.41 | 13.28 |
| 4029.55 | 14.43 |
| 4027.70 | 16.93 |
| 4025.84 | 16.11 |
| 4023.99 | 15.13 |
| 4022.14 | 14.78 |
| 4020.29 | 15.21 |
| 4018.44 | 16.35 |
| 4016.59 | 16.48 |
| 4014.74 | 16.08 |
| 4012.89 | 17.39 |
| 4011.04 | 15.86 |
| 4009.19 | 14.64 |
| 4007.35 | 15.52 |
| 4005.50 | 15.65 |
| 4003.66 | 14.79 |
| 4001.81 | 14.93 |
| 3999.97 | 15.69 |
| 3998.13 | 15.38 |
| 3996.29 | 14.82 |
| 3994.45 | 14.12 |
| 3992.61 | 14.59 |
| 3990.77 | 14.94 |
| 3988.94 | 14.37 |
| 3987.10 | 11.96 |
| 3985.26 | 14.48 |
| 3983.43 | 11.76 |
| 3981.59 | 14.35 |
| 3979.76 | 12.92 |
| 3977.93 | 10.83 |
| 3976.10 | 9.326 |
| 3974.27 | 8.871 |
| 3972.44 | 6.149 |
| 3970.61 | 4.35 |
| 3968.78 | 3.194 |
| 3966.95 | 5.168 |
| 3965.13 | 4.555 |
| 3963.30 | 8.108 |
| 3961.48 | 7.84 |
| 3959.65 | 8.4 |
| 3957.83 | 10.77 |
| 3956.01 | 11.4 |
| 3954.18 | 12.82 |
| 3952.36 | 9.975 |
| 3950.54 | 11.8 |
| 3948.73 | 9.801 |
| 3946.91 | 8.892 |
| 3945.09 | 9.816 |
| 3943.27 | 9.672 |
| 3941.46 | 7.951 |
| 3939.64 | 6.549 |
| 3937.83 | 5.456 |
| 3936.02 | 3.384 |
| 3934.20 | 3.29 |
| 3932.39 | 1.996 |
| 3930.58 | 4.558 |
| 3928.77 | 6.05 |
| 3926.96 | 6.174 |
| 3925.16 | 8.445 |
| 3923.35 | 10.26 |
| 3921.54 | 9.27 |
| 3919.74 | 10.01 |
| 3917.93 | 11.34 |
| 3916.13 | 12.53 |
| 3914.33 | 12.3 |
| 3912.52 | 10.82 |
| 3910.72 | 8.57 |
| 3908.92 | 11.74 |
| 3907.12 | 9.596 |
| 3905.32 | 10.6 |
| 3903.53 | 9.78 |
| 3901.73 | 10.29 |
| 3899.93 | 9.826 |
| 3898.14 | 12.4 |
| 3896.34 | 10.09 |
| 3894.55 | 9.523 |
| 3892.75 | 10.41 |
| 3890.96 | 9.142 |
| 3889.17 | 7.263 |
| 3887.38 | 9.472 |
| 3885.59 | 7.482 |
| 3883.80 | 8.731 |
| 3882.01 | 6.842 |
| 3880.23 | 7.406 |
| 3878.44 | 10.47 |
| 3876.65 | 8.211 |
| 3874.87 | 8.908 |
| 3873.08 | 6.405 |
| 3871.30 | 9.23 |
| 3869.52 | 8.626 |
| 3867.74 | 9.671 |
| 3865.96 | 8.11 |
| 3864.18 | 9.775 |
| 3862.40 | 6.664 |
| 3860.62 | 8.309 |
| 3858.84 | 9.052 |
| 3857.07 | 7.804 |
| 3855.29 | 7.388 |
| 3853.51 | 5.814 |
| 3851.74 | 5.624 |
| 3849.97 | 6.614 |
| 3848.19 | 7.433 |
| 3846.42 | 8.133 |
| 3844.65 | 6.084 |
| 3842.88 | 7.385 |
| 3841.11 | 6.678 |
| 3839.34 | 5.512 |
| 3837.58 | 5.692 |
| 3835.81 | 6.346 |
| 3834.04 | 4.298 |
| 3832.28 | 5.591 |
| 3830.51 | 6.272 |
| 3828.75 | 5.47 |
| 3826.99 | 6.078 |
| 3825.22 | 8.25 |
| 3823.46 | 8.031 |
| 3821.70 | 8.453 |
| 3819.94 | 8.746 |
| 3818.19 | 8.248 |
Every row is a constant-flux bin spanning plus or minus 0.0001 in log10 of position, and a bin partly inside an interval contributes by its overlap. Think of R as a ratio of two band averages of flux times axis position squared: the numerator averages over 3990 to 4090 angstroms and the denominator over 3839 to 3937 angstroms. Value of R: 1.97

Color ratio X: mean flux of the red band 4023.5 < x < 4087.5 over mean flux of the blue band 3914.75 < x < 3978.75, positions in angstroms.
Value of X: 1.88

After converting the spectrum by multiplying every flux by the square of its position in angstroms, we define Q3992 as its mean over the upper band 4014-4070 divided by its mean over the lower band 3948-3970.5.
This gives 1.9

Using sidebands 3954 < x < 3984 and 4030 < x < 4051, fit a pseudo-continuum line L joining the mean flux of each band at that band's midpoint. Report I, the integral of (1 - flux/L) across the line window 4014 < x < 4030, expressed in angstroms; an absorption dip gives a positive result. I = -3.16 angstroms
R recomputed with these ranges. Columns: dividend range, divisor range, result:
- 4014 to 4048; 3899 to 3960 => 1.77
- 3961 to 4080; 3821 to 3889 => 2.01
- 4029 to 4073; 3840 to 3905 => 1.94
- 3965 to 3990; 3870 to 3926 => 1.05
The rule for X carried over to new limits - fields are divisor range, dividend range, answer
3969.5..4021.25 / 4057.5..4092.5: 1.11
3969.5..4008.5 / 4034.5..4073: 1.18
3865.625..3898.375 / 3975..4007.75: 1.57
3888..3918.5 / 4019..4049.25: 1.44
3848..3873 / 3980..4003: 1.82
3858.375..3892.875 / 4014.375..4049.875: 1.79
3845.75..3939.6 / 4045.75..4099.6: 1.81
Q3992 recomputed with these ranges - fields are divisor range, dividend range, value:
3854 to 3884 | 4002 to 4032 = 2.02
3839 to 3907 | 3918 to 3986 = 1.04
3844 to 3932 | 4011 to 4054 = 1.89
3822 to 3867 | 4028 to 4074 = 2.39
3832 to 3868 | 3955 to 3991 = 1.46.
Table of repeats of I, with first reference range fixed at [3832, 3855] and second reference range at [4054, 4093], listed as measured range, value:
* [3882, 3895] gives -1.1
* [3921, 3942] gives 7.9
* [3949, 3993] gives 4.6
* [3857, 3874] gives -3.0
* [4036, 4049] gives -1.1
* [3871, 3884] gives -1.0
